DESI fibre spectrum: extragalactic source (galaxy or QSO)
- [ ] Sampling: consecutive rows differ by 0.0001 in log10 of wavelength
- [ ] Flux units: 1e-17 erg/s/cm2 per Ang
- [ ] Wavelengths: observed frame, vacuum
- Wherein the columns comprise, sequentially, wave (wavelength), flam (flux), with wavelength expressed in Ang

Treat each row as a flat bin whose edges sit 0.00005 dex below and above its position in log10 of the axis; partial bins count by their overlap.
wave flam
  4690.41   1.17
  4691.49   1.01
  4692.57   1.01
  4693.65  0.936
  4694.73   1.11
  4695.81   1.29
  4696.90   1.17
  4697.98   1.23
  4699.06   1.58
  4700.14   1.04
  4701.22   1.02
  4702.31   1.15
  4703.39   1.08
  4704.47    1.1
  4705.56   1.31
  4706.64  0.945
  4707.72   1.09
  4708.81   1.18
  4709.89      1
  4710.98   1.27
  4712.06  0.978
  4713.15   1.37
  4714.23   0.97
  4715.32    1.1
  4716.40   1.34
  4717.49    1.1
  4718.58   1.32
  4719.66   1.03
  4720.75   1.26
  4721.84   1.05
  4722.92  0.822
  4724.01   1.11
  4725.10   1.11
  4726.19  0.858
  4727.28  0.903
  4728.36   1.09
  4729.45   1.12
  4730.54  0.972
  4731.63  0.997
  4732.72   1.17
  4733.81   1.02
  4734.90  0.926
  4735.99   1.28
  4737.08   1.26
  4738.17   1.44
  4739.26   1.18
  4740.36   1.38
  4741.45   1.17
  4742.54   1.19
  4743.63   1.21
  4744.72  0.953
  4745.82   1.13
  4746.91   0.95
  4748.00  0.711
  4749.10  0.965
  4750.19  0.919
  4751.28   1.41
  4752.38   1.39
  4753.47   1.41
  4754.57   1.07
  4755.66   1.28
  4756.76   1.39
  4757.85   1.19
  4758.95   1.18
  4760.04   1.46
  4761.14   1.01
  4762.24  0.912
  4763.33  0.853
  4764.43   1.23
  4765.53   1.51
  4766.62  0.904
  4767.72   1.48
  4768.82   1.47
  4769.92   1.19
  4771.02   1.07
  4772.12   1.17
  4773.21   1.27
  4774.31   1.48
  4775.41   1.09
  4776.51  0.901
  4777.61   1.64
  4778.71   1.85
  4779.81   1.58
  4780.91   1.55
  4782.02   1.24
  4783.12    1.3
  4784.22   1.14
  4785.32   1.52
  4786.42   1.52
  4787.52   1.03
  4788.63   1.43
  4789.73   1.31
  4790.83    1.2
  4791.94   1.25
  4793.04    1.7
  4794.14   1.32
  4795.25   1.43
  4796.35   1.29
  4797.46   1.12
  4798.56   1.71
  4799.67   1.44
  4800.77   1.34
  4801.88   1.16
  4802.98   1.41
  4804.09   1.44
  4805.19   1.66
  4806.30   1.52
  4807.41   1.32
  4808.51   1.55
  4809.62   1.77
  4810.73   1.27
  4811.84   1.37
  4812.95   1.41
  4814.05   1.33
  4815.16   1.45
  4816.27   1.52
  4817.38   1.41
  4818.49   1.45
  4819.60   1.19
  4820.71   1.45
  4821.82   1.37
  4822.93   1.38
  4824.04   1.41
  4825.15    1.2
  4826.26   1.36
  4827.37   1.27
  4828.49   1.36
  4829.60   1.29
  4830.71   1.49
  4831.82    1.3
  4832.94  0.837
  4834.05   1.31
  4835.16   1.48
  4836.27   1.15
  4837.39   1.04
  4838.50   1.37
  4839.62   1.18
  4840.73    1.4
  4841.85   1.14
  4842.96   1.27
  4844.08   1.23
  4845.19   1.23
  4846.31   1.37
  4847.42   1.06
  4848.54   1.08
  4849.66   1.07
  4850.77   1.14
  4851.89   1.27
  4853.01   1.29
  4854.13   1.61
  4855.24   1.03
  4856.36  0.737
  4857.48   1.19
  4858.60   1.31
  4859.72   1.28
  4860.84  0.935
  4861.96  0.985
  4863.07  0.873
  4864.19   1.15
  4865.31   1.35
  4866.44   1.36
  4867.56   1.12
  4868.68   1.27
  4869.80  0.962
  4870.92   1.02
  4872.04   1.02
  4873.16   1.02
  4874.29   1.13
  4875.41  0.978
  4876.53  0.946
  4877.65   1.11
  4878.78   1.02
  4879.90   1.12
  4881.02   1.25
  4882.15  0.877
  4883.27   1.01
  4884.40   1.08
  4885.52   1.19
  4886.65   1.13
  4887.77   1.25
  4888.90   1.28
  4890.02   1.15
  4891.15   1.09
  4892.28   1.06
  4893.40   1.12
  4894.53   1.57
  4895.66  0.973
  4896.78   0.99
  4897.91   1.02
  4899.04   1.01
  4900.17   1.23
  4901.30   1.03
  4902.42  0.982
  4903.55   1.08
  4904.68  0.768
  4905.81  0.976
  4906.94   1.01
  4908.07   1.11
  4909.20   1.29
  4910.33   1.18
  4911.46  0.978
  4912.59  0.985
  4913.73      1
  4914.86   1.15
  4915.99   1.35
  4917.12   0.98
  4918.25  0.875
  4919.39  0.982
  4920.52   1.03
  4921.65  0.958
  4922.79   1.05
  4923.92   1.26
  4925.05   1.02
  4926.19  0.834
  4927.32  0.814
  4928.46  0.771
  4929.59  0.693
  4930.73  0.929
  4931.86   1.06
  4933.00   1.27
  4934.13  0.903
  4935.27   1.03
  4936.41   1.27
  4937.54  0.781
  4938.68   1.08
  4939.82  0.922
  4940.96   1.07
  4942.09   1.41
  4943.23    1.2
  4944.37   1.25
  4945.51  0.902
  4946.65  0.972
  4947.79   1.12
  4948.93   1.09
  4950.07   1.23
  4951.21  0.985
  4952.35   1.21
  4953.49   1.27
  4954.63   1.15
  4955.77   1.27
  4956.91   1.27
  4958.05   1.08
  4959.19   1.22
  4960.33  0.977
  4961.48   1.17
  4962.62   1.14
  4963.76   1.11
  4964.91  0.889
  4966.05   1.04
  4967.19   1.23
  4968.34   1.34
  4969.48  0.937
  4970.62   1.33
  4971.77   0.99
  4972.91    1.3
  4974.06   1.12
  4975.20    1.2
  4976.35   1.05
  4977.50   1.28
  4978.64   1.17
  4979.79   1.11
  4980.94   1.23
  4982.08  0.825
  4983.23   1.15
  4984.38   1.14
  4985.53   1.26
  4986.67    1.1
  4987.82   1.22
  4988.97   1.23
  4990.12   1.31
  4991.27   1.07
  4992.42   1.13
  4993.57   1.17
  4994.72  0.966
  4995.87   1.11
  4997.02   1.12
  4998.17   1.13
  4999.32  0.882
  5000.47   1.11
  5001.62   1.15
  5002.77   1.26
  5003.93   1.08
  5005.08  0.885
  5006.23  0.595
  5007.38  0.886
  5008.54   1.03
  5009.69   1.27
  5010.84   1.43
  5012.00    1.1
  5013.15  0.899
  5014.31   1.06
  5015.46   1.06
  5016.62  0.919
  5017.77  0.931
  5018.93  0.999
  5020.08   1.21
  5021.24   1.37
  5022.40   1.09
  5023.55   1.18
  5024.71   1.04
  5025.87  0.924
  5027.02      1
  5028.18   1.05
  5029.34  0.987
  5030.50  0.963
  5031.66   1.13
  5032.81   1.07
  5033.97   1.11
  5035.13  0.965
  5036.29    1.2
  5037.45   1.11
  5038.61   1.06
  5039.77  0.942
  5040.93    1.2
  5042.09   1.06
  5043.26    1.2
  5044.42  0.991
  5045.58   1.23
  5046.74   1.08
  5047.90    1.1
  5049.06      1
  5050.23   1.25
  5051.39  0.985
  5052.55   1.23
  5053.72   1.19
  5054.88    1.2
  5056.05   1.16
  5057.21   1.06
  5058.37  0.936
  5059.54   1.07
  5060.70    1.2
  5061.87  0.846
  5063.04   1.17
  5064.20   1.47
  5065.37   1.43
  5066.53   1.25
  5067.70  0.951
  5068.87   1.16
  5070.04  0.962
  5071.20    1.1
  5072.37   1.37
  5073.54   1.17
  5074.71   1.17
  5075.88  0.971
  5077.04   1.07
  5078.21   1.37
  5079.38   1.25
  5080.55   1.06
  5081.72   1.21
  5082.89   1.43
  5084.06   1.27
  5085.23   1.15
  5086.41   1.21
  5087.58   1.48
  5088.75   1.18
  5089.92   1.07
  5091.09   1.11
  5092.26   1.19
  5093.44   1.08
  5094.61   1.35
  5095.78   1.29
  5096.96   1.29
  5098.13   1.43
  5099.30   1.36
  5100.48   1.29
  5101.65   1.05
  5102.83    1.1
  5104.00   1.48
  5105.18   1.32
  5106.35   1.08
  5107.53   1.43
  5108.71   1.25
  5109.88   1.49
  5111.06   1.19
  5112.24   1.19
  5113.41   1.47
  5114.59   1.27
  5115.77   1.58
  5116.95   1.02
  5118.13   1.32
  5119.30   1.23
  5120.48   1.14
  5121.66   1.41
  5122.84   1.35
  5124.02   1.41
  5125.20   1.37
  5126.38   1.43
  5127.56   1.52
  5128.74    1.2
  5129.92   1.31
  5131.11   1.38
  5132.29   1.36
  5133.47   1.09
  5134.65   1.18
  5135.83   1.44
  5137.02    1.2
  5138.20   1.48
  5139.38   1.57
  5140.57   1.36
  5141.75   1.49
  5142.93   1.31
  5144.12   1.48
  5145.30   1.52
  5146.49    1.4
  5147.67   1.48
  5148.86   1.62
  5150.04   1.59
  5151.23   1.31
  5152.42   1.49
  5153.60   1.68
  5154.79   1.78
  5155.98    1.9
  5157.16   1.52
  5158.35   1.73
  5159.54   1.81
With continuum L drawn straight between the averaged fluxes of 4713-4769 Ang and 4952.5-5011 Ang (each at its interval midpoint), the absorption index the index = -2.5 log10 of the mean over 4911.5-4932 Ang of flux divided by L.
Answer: 0.15 mag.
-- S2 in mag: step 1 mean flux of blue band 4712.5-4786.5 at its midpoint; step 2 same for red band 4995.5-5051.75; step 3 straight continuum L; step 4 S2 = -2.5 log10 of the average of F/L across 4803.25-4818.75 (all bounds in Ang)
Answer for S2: -0.25 mag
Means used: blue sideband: 1.19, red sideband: 1.07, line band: 1.46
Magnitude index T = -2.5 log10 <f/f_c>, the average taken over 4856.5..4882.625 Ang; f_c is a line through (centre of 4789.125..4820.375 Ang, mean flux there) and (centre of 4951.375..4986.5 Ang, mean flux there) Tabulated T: 0.19 mag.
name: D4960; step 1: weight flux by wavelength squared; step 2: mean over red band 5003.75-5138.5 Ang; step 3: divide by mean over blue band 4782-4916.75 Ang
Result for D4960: 1.06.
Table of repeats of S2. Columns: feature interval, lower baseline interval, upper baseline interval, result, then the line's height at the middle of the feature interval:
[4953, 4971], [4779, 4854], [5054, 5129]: 0.12 mag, 1.28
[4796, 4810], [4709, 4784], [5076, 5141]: -0.20 mag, 1.19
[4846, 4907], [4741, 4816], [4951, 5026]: 0.10 mag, 1.21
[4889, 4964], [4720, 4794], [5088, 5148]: 0.17 mag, 1.26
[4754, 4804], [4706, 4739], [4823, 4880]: -0.15 mag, 1.14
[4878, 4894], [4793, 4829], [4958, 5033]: 0.15 mag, 1.28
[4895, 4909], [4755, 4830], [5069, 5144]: 0.27 mag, 1.32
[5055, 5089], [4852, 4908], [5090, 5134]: 0.07 mag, 1.26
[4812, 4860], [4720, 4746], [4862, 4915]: -0.16 mag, 1.1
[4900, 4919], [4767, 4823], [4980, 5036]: 0.16 mag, 1.22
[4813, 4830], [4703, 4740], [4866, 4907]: -0.24 mag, 1.1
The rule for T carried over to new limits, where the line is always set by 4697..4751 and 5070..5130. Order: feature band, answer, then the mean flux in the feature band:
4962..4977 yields 0.07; 1.13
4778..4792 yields -0.22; 1.39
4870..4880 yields 0.14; 1.03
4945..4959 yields 0.07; 1.13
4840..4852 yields -0.04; 1.2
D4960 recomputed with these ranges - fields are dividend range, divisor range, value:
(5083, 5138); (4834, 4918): 1.25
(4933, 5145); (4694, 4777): 1.16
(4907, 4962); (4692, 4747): 1.04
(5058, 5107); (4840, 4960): 1.18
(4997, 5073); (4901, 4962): 1.07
